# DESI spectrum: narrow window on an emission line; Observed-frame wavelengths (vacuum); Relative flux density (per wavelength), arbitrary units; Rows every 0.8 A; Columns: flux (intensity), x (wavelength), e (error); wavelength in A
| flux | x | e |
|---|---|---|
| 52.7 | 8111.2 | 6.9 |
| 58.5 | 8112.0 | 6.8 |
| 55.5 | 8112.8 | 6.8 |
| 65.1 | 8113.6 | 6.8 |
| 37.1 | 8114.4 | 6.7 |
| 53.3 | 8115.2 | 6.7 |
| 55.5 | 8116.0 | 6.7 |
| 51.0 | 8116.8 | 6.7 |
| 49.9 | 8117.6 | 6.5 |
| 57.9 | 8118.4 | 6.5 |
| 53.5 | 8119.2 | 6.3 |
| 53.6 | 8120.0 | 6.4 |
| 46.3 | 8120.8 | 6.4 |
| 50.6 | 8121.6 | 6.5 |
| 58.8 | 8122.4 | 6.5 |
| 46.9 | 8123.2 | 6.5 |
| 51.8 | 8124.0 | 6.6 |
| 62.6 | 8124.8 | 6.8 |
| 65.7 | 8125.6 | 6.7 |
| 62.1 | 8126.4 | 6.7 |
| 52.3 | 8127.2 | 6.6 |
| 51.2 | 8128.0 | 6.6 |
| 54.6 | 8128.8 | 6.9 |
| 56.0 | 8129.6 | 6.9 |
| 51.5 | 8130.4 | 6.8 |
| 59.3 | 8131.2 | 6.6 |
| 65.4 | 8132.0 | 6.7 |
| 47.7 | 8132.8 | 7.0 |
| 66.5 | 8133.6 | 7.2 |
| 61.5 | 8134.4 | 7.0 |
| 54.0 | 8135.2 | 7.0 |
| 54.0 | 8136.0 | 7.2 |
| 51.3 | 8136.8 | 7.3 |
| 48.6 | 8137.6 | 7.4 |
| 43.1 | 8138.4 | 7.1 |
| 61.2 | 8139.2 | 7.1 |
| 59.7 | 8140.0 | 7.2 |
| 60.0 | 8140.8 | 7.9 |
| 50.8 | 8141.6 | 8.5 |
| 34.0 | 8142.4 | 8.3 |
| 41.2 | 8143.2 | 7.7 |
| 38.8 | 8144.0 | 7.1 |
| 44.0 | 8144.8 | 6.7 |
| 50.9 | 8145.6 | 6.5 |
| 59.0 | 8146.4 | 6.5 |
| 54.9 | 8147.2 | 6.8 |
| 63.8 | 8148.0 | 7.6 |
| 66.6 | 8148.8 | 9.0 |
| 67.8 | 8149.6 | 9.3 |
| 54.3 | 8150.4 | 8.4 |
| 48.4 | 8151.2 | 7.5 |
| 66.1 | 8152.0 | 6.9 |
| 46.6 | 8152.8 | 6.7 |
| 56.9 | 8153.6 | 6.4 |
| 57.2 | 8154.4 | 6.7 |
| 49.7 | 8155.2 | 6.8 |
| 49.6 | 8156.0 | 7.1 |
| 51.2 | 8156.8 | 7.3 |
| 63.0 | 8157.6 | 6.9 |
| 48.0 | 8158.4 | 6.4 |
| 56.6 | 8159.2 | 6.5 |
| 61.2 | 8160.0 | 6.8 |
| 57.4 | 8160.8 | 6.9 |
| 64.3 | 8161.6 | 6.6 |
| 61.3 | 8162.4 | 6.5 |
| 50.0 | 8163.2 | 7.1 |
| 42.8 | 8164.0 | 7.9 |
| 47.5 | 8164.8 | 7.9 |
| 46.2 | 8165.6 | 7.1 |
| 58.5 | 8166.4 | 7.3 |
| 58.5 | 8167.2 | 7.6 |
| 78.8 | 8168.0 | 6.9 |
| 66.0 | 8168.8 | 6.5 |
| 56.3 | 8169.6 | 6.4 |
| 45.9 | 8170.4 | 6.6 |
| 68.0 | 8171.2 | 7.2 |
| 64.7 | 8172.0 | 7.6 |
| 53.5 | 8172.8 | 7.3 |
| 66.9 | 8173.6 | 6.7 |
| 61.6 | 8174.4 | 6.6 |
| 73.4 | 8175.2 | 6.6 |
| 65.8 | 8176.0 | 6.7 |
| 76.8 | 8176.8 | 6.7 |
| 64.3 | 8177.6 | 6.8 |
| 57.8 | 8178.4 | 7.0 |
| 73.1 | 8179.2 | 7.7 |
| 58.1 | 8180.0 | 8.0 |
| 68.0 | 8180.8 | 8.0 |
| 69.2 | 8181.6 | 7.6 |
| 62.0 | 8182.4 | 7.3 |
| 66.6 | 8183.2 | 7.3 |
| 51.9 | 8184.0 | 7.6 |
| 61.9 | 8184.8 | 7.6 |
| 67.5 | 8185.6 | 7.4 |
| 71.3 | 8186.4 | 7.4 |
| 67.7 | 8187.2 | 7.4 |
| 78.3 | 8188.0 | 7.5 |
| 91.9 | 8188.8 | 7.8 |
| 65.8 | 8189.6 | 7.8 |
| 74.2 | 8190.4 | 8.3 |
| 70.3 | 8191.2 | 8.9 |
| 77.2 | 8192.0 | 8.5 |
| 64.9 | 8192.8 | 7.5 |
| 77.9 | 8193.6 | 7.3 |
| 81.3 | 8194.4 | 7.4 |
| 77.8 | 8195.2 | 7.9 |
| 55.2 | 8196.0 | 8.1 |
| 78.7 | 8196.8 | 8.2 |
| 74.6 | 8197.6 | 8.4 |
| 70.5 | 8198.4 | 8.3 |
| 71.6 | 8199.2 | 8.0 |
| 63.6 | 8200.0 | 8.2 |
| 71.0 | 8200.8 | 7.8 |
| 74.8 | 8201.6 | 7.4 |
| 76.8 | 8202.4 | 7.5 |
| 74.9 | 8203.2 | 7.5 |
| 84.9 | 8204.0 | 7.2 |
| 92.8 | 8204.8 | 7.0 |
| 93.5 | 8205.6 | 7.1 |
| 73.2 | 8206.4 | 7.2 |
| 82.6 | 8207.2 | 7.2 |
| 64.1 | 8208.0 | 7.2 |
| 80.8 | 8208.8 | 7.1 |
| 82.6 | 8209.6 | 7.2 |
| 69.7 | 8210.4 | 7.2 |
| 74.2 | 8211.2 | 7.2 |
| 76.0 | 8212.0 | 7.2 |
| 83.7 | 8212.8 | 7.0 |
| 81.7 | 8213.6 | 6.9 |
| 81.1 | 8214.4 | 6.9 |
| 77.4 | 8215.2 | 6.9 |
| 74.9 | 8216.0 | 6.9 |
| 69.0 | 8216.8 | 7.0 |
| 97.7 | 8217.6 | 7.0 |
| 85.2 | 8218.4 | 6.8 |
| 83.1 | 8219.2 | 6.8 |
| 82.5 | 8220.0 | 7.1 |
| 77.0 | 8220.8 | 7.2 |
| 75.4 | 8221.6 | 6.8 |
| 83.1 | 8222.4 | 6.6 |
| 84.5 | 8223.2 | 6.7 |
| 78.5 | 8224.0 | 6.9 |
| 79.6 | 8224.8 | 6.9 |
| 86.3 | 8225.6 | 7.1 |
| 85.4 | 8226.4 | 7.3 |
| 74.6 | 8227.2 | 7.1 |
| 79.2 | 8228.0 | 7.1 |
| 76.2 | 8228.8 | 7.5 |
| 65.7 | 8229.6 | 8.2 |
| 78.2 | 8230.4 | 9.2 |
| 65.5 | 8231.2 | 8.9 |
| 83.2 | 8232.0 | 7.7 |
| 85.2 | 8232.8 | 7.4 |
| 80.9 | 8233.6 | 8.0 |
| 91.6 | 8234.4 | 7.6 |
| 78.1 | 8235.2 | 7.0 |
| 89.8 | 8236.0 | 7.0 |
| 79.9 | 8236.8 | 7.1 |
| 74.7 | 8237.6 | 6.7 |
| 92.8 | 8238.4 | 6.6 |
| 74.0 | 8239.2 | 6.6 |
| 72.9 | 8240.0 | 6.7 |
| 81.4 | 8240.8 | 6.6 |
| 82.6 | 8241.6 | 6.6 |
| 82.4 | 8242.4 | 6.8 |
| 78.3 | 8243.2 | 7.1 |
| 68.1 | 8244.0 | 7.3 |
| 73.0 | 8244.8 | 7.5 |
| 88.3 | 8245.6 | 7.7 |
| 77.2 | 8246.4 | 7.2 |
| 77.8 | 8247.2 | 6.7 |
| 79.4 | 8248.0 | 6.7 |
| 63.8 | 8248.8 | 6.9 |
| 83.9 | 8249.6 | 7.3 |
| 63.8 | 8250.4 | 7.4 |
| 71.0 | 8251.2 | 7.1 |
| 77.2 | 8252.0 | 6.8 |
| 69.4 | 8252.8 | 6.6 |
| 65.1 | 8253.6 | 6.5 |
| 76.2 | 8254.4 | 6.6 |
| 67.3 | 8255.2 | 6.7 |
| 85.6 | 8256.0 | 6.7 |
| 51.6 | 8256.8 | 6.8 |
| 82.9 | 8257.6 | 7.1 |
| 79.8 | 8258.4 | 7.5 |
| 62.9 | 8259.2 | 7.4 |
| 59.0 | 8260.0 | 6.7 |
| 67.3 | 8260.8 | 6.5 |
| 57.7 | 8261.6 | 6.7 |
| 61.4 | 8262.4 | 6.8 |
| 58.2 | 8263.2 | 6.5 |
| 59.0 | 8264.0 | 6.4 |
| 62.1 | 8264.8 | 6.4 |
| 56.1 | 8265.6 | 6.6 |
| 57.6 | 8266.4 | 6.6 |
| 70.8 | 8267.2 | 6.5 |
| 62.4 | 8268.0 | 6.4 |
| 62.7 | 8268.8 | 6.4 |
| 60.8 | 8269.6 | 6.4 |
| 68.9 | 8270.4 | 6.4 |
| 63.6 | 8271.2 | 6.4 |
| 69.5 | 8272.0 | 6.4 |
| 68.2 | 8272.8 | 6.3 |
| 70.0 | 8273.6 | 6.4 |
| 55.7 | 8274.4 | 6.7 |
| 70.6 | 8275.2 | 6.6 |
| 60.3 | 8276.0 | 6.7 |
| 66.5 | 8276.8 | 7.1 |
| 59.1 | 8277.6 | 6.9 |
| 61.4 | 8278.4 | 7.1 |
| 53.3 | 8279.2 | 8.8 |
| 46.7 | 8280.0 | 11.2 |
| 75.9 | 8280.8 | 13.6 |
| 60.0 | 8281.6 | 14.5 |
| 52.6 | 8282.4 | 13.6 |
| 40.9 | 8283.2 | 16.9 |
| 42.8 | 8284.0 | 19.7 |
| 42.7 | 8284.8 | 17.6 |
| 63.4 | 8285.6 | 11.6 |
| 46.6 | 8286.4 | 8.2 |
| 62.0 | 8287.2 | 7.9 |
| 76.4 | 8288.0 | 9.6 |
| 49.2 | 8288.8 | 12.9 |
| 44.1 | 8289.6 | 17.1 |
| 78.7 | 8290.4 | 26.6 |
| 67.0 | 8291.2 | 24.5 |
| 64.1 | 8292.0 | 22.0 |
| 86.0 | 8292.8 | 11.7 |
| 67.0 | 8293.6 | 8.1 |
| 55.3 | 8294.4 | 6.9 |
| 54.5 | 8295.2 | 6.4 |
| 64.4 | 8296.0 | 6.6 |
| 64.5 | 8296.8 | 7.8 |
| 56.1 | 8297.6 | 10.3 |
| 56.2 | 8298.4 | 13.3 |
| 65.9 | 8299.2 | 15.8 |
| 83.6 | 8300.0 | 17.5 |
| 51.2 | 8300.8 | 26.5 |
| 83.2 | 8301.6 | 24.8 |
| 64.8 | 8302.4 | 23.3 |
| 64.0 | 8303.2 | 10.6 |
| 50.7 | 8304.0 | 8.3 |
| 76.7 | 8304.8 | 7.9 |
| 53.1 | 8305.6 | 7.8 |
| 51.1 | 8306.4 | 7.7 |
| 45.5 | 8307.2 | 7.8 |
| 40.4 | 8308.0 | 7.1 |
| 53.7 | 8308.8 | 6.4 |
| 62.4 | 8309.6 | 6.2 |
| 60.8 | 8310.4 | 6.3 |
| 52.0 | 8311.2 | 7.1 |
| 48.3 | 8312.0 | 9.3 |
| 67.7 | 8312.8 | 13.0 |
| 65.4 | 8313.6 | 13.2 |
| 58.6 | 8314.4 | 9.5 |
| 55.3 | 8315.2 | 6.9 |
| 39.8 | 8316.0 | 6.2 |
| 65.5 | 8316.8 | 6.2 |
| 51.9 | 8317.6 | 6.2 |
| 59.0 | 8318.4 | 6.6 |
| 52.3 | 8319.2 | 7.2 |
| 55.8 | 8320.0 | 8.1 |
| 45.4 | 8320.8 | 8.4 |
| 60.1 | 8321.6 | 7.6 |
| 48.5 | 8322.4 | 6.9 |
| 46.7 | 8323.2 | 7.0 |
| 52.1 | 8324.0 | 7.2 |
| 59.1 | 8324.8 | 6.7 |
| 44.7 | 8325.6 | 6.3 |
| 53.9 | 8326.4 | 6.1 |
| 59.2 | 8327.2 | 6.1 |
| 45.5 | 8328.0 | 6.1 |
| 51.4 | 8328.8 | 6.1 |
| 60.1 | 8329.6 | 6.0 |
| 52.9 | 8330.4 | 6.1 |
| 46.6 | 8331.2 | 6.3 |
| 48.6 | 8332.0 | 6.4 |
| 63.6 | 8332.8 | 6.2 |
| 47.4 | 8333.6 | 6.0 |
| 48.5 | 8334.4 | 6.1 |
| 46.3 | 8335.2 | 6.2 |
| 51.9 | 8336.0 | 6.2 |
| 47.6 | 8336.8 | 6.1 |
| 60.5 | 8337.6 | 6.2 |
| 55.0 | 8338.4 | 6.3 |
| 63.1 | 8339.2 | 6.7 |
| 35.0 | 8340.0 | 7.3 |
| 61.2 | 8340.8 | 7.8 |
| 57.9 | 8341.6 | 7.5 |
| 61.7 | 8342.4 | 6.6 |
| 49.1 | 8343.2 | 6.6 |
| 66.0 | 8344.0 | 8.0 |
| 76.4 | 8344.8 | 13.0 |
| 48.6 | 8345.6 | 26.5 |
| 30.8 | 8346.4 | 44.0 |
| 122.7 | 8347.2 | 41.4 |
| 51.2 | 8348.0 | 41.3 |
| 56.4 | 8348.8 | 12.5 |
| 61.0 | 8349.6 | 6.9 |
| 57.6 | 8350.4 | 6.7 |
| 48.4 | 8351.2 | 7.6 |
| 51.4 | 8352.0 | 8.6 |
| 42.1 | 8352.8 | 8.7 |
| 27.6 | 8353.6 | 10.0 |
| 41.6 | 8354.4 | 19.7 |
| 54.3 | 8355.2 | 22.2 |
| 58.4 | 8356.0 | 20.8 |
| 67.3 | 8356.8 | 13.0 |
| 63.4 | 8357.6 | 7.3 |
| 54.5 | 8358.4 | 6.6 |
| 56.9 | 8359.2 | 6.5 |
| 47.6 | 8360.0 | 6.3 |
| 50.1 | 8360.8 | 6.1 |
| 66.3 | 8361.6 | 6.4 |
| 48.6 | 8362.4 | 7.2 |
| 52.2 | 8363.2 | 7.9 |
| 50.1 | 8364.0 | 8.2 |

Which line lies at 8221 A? Mg II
